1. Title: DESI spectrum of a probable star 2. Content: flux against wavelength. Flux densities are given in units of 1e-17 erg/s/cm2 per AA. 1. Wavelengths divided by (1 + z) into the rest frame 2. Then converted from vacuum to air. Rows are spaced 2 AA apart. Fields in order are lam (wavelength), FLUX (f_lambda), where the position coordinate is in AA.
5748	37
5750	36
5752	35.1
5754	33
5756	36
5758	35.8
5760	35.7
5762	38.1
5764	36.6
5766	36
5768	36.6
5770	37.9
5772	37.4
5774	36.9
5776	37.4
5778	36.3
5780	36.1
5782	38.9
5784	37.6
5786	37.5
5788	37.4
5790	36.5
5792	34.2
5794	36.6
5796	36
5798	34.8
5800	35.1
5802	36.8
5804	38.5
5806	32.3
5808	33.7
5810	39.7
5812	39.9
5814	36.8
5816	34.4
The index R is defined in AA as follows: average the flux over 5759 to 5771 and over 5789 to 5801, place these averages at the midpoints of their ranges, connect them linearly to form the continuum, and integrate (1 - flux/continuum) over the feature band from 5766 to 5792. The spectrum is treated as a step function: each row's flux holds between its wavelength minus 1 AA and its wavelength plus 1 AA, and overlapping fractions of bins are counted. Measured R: -0.6 AA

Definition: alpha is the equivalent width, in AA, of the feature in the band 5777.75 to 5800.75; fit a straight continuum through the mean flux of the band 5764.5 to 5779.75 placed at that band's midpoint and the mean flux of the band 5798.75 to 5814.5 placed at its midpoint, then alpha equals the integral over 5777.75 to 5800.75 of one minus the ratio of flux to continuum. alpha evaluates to 0.2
